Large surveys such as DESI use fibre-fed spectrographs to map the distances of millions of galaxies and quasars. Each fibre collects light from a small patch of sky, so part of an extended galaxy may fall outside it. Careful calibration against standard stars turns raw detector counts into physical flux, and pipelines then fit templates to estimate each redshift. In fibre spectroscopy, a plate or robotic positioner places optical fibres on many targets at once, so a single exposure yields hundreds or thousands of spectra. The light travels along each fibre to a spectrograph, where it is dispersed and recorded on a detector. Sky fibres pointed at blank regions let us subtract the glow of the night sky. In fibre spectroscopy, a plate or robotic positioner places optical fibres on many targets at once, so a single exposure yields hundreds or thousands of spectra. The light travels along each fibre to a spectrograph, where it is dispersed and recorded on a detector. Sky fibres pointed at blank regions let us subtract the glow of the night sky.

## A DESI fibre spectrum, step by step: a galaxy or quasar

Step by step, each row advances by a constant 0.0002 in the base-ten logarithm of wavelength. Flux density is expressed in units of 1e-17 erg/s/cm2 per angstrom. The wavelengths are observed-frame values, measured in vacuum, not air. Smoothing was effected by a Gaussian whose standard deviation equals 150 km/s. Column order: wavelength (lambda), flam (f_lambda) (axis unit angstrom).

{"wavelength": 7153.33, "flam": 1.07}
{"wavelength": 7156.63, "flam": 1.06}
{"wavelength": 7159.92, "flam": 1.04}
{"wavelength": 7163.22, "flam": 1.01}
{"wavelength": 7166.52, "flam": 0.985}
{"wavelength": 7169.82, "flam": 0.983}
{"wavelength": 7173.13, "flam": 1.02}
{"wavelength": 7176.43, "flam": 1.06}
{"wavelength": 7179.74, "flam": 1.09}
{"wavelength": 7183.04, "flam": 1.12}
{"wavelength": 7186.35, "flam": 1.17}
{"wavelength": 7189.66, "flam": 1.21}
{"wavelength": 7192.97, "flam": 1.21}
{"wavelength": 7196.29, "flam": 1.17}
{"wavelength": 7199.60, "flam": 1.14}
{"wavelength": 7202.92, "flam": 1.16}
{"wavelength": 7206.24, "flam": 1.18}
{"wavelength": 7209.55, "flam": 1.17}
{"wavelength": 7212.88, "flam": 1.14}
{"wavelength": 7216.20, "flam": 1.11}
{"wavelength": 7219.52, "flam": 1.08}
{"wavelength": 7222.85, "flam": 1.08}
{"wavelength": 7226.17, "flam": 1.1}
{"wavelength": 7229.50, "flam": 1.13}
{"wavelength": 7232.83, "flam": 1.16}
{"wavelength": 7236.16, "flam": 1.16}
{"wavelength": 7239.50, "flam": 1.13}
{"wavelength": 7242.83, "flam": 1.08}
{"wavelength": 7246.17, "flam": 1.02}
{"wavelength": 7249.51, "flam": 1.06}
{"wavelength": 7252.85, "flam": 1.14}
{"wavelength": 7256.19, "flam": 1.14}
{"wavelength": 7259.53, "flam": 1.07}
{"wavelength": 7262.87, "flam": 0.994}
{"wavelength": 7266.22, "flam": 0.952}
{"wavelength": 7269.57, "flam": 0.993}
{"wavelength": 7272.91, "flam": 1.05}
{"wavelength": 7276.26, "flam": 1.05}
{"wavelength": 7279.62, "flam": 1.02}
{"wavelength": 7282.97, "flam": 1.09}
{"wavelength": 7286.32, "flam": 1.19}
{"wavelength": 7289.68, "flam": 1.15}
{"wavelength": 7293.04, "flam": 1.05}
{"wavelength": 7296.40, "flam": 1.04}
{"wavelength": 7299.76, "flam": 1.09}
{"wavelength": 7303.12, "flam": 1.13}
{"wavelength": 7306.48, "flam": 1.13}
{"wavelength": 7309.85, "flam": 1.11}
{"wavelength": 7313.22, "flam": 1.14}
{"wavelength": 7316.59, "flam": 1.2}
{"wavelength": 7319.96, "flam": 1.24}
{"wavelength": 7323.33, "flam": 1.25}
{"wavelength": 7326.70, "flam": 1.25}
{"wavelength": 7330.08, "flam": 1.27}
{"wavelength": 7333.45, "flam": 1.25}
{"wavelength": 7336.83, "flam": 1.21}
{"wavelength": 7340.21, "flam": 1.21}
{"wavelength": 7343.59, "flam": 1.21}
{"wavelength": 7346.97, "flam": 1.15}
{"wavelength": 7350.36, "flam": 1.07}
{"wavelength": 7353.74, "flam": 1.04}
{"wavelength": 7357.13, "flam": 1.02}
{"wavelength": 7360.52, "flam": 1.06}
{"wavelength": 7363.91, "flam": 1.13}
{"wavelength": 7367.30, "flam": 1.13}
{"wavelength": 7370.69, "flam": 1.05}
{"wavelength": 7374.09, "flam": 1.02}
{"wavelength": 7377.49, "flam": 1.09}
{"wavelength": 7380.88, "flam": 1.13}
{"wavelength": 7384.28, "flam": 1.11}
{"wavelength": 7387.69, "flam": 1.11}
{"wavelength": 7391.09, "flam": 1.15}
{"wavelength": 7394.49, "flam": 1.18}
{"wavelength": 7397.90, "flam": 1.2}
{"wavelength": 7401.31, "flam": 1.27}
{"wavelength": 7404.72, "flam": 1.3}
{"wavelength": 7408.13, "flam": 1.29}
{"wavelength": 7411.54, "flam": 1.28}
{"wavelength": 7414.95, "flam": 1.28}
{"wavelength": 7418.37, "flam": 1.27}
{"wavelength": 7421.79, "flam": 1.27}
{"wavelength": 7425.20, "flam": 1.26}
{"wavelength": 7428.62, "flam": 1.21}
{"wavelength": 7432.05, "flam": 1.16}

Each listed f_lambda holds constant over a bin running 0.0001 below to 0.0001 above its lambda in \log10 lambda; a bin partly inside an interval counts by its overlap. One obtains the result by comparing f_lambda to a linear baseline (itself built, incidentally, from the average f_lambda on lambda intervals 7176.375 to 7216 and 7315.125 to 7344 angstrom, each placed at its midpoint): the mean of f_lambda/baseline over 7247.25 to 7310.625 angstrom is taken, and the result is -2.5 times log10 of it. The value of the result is 0.12 mag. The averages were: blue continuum 1.15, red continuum 1.23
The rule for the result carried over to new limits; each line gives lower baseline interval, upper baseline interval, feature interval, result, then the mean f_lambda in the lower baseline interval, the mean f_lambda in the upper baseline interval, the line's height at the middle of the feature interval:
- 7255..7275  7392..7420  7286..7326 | -0.05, 1.03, 1.26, 1.1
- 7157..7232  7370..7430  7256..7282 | 0.11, 1.11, 1.2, 1.14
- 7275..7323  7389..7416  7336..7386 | 0.08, 1.12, 1.24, 1.19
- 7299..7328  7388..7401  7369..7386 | 0.10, 1.17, 1.18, 1.18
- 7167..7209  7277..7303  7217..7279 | 0.03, 1.12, 1.09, 1.1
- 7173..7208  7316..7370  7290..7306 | 0.07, 1.14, 1.17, 1.16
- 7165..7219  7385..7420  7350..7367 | 0.13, 1.12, 1.23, 1.21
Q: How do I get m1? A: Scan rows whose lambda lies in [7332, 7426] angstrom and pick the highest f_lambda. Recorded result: 1.3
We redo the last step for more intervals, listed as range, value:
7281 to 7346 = 1.27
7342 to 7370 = 1.21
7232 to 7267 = 1.16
